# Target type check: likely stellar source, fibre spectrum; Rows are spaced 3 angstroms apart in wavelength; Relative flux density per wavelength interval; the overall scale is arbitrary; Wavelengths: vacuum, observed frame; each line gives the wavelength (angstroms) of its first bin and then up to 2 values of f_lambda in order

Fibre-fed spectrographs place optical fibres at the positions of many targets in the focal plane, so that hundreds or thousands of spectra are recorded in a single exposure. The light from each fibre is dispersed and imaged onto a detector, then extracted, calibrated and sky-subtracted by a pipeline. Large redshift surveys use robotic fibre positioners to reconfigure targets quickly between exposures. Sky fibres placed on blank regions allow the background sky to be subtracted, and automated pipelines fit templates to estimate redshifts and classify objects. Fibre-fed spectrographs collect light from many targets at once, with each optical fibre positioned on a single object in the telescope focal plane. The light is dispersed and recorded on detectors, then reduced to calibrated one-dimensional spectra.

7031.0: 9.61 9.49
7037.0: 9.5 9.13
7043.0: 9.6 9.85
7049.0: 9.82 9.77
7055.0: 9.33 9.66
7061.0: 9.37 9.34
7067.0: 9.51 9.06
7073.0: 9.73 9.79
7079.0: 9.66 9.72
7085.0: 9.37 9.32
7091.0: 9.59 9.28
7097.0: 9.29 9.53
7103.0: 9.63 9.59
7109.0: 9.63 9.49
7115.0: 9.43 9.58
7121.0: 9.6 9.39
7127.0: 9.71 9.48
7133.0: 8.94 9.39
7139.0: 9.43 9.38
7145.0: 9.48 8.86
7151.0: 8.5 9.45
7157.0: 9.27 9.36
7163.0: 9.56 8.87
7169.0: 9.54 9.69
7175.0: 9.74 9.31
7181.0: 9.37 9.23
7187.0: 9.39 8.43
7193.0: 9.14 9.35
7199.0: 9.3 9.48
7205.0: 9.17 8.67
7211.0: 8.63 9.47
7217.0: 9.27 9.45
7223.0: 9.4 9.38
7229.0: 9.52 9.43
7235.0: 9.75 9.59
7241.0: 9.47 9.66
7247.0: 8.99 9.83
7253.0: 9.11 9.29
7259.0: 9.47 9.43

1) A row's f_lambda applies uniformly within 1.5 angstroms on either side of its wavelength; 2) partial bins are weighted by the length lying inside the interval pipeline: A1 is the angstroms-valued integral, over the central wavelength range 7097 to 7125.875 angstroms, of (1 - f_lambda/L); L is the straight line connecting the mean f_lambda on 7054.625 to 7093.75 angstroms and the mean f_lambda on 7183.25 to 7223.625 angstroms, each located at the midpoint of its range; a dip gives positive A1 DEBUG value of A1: -0.4 angstroms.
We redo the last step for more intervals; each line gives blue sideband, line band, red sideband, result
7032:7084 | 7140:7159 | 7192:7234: 0.4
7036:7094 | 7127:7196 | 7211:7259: 1.4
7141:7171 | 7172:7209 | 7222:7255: 0.3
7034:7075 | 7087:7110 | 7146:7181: -0.1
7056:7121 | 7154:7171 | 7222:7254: 0.3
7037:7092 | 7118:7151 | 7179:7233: 0.2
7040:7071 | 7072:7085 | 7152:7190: -0.3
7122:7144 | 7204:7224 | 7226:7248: 0.7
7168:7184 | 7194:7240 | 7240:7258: 0.6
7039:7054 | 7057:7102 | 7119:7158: 0.2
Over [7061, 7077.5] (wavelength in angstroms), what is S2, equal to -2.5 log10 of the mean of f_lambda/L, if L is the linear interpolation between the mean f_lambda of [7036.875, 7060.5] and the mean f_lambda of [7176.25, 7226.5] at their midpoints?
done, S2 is 0.006 mag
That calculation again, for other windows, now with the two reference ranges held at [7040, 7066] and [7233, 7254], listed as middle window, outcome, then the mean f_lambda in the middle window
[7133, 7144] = 0.022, 9.34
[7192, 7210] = 0.039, 9.17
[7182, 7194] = 0.053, 9.06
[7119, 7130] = -0.002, 9.56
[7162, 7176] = 0.006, 9.47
